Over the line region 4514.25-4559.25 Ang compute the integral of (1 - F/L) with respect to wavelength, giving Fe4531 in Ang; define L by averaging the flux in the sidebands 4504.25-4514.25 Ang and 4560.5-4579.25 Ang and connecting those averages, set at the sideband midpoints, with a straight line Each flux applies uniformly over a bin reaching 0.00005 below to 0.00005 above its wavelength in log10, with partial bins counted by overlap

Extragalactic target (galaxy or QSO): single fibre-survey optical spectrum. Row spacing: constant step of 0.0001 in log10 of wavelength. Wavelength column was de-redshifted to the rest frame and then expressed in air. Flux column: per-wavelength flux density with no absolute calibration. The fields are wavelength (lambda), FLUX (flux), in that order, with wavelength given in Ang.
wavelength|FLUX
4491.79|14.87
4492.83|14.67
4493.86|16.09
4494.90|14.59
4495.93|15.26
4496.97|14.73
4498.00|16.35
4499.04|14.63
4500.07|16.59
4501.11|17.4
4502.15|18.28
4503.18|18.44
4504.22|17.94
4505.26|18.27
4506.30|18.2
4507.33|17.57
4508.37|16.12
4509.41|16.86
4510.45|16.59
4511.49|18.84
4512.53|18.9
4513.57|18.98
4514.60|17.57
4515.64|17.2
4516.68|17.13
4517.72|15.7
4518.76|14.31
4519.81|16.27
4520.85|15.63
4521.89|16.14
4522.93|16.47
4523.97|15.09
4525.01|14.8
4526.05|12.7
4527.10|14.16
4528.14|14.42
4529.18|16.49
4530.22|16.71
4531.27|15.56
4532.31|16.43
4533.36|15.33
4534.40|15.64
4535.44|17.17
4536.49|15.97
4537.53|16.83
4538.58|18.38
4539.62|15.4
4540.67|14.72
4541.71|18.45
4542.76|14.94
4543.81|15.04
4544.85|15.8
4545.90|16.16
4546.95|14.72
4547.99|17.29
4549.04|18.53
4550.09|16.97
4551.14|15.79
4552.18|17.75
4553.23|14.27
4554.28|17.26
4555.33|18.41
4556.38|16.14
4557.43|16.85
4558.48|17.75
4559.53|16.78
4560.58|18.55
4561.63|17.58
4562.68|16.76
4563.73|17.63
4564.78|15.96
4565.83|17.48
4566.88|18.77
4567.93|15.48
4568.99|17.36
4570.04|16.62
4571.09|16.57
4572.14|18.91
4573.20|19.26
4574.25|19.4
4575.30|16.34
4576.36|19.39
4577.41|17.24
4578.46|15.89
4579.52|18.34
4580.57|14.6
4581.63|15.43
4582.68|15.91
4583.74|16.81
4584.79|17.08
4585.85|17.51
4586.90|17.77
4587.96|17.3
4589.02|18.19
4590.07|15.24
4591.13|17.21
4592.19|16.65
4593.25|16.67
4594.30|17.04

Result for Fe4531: 3.9 Ang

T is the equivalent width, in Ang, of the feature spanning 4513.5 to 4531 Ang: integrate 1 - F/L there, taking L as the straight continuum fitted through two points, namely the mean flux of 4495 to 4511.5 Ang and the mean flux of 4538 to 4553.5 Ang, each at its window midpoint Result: 0.90 Ang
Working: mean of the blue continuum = 16.9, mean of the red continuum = 16.3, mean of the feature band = 15.8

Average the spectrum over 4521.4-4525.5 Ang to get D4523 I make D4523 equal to 15.6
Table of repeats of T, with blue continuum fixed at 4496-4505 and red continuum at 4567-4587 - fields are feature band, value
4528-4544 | 0.8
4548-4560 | 0.1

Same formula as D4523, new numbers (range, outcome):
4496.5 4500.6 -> 15.6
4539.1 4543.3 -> 15.9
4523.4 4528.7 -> 14.3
